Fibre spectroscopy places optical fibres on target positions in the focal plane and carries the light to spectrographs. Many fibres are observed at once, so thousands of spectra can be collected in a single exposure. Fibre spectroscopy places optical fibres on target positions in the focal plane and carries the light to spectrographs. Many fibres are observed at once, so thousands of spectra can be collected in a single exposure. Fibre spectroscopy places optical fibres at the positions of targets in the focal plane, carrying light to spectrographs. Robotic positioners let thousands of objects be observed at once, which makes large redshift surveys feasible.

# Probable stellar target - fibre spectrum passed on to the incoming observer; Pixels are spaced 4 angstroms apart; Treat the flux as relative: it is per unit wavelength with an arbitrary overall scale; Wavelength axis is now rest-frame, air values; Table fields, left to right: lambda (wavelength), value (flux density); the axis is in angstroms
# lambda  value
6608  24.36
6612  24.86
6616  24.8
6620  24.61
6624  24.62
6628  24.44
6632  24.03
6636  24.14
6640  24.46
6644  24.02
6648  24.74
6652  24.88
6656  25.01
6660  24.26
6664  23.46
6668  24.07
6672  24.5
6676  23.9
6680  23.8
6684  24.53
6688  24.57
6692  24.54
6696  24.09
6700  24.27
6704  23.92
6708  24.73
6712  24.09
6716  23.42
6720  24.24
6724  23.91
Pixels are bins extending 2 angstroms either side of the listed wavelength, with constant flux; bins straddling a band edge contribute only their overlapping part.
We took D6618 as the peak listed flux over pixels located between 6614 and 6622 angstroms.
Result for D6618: 24.8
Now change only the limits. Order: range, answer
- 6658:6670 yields 24.26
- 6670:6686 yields 24.53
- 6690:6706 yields 24.54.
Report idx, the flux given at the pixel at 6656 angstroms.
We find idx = 25.01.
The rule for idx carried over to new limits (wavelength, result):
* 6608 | 24.36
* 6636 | 24.14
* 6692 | 24.54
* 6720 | 24.24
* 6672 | 24.5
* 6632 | 24.03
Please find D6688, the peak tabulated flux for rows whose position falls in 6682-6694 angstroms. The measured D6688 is 24.57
